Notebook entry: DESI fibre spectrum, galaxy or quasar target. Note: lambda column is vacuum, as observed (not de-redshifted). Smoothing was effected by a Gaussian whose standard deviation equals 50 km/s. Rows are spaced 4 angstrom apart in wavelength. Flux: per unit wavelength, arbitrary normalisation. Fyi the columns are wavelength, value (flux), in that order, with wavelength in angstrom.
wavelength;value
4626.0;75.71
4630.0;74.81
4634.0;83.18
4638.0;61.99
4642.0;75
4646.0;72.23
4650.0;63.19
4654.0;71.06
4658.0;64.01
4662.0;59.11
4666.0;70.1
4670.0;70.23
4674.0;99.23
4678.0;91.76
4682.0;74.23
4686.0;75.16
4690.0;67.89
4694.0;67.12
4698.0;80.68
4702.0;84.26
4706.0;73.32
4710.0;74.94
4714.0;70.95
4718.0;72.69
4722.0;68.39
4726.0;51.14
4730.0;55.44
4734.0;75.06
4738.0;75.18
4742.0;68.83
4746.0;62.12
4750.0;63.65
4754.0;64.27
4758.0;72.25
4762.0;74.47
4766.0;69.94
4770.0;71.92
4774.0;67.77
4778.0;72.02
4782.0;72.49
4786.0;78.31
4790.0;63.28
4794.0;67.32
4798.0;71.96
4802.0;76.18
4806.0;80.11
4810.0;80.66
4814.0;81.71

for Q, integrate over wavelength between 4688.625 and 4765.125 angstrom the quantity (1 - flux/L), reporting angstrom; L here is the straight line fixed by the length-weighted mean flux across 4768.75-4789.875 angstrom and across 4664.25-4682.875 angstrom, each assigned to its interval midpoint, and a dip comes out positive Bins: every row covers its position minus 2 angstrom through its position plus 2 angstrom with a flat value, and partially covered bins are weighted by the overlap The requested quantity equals 7.0 angstrom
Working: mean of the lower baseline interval 81.7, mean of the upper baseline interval 71.7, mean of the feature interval 69.6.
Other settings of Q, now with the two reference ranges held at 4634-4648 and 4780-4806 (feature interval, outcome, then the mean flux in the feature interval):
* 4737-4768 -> 1.5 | 68.6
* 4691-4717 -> -1.1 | 74.8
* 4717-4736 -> 2.1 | 64.1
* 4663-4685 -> -2.5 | 79.8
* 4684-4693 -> 0.1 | 71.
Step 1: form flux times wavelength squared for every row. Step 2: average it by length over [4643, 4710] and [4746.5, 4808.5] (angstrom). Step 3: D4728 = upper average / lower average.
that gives 1.00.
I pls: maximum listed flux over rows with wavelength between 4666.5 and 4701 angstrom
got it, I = 99.23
